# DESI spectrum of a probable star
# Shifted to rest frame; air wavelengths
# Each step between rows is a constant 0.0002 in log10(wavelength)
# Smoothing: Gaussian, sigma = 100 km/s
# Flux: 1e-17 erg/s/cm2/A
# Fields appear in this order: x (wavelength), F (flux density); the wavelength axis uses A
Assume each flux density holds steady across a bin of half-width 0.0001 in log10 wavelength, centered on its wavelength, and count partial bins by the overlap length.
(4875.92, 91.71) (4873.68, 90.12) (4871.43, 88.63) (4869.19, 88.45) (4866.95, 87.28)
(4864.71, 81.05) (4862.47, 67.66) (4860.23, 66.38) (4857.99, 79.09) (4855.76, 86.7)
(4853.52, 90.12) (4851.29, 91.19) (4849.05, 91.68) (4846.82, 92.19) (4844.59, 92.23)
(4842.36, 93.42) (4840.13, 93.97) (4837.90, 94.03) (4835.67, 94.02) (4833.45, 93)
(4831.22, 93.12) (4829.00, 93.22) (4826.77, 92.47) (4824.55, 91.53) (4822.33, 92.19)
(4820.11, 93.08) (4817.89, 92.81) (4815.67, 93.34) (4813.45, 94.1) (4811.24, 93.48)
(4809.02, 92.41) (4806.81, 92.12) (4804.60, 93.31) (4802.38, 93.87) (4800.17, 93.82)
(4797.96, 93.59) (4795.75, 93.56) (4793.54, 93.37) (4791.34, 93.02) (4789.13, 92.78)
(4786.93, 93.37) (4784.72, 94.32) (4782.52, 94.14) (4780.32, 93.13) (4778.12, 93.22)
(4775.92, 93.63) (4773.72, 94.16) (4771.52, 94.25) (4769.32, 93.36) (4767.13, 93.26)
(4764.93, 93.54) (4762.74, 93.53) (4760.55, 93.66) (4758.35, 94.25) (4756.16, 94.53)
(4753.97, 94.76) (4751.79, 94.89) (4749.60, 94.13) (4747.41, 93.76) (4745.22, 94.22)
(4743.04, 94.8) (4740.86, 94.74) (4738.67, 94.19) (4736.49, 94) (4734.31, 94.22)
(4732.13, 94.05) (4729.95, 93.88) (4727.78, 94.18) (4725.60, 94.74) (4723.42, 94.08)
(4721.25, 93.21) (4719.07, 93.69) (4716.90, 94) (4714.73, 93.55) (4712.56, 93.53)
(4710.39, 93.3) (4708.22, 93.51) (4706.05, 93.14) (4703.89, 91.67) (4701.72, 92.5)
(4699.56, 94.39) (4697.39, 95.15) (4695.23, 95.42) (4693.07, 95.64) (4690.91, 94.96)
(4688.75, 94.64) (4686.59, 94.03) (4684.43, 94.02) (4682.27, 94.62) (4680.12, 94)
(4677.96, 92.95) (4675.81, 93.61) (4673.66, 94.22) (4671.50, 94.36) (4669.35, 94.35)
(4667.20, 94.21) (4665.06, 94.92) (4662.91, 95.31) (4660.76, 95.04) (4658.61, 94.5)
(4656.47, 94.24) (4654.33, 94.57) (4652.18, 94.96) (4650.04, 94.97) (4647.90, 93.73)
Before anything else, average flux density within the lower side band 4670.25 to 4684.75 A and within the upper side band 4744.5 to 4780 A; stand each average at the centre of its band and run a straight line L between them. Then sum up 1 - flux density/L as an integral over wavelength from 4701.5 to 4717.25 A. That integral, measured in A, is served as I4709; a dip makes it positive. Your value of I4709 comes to 0.1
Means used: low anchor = 93.9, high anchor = 93.9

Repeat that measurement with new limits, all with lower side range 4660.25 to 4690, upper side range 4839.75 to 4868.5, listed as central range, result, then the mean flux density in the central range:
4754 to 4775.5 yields -1.0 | 93.8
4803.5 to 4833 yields -1.9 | 92.9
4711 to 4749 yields -1.0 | 94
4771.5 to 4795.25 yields -1.2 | 93.6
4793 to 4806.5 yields -0.8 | 93.5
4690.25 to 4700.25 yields -0.2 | 95.1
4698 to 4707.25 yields 0.0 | 93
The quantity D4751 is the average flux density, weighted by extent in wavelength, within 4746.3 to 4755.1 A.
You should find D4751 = 94.4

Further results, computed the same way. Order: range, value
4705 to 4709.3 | 93.3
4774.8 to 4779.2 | 93.4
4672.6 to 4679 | 93.7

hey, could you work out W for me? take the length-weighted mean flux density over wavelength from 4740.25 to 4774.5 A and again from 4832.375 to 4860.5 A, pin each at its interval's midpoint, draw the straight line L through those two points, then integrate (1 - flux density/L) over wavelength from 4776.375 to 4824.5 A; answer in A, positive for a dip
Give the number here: -0.7 A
